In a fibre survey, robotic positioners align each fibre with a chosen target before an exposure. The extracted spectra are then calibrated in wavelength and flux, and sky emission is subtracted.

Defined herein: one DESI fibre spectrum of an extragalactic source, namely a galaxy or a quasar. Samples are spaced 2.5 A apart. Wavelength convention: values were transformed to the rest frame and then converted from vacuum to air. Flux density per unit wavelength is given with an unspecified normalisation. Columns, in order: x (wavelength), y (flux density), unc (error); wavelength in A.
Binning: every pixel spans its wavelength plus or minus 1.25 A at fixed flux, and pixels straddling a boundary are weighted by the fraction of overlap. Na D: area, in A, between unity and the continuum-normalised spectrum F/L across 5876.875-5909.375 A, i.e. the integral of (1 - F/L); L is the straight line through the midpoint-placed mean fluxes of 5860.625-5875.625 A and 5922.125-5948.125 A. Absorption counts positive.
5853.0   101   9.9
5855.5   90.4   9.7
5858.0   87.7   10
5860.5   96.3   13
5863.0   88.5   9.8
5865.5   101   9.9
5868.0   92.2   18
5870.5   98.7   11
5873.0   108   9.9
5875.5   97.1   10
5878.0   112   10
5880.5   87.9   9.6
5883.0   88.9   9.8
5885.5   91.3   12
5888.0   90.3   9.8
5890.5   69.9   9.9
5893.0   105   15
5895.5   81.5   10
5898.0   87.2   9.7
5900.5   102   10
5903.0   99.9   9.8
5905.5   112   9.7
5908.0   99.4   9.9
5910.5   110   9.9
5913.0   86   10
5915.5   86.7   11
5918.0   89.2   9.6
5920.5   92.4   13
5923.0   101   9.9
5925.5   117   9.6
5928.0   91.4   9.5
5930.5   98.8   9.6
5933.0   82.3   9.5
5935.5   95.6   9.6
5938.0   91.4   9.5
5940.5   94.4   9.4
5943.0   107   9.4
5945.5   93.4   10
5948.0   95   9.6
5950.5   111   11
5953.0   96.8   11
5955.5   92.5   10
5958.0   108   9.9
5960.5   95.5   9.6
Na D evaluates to 1.0 A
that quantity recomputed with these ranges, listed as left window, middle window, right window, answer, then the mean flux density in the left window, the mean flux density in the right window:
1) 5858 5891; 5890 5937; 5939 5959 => 0.8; 94.3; 99.6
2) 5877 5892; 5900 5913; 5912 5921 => -2.1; 89.9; 88.3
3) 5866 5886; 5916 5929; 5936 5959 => 0.1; 97.4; 98.6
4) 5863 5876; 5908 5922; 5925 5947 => 0.5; 98.5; 96.1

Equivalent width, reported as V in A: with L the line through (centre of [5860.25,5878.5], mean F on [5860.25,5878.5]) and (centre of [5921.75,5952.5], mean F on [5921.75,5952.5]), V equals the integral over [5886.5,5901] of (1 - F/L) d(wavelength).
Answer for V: 1.5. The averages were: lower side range 98.9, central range 88.7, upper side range 98.2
